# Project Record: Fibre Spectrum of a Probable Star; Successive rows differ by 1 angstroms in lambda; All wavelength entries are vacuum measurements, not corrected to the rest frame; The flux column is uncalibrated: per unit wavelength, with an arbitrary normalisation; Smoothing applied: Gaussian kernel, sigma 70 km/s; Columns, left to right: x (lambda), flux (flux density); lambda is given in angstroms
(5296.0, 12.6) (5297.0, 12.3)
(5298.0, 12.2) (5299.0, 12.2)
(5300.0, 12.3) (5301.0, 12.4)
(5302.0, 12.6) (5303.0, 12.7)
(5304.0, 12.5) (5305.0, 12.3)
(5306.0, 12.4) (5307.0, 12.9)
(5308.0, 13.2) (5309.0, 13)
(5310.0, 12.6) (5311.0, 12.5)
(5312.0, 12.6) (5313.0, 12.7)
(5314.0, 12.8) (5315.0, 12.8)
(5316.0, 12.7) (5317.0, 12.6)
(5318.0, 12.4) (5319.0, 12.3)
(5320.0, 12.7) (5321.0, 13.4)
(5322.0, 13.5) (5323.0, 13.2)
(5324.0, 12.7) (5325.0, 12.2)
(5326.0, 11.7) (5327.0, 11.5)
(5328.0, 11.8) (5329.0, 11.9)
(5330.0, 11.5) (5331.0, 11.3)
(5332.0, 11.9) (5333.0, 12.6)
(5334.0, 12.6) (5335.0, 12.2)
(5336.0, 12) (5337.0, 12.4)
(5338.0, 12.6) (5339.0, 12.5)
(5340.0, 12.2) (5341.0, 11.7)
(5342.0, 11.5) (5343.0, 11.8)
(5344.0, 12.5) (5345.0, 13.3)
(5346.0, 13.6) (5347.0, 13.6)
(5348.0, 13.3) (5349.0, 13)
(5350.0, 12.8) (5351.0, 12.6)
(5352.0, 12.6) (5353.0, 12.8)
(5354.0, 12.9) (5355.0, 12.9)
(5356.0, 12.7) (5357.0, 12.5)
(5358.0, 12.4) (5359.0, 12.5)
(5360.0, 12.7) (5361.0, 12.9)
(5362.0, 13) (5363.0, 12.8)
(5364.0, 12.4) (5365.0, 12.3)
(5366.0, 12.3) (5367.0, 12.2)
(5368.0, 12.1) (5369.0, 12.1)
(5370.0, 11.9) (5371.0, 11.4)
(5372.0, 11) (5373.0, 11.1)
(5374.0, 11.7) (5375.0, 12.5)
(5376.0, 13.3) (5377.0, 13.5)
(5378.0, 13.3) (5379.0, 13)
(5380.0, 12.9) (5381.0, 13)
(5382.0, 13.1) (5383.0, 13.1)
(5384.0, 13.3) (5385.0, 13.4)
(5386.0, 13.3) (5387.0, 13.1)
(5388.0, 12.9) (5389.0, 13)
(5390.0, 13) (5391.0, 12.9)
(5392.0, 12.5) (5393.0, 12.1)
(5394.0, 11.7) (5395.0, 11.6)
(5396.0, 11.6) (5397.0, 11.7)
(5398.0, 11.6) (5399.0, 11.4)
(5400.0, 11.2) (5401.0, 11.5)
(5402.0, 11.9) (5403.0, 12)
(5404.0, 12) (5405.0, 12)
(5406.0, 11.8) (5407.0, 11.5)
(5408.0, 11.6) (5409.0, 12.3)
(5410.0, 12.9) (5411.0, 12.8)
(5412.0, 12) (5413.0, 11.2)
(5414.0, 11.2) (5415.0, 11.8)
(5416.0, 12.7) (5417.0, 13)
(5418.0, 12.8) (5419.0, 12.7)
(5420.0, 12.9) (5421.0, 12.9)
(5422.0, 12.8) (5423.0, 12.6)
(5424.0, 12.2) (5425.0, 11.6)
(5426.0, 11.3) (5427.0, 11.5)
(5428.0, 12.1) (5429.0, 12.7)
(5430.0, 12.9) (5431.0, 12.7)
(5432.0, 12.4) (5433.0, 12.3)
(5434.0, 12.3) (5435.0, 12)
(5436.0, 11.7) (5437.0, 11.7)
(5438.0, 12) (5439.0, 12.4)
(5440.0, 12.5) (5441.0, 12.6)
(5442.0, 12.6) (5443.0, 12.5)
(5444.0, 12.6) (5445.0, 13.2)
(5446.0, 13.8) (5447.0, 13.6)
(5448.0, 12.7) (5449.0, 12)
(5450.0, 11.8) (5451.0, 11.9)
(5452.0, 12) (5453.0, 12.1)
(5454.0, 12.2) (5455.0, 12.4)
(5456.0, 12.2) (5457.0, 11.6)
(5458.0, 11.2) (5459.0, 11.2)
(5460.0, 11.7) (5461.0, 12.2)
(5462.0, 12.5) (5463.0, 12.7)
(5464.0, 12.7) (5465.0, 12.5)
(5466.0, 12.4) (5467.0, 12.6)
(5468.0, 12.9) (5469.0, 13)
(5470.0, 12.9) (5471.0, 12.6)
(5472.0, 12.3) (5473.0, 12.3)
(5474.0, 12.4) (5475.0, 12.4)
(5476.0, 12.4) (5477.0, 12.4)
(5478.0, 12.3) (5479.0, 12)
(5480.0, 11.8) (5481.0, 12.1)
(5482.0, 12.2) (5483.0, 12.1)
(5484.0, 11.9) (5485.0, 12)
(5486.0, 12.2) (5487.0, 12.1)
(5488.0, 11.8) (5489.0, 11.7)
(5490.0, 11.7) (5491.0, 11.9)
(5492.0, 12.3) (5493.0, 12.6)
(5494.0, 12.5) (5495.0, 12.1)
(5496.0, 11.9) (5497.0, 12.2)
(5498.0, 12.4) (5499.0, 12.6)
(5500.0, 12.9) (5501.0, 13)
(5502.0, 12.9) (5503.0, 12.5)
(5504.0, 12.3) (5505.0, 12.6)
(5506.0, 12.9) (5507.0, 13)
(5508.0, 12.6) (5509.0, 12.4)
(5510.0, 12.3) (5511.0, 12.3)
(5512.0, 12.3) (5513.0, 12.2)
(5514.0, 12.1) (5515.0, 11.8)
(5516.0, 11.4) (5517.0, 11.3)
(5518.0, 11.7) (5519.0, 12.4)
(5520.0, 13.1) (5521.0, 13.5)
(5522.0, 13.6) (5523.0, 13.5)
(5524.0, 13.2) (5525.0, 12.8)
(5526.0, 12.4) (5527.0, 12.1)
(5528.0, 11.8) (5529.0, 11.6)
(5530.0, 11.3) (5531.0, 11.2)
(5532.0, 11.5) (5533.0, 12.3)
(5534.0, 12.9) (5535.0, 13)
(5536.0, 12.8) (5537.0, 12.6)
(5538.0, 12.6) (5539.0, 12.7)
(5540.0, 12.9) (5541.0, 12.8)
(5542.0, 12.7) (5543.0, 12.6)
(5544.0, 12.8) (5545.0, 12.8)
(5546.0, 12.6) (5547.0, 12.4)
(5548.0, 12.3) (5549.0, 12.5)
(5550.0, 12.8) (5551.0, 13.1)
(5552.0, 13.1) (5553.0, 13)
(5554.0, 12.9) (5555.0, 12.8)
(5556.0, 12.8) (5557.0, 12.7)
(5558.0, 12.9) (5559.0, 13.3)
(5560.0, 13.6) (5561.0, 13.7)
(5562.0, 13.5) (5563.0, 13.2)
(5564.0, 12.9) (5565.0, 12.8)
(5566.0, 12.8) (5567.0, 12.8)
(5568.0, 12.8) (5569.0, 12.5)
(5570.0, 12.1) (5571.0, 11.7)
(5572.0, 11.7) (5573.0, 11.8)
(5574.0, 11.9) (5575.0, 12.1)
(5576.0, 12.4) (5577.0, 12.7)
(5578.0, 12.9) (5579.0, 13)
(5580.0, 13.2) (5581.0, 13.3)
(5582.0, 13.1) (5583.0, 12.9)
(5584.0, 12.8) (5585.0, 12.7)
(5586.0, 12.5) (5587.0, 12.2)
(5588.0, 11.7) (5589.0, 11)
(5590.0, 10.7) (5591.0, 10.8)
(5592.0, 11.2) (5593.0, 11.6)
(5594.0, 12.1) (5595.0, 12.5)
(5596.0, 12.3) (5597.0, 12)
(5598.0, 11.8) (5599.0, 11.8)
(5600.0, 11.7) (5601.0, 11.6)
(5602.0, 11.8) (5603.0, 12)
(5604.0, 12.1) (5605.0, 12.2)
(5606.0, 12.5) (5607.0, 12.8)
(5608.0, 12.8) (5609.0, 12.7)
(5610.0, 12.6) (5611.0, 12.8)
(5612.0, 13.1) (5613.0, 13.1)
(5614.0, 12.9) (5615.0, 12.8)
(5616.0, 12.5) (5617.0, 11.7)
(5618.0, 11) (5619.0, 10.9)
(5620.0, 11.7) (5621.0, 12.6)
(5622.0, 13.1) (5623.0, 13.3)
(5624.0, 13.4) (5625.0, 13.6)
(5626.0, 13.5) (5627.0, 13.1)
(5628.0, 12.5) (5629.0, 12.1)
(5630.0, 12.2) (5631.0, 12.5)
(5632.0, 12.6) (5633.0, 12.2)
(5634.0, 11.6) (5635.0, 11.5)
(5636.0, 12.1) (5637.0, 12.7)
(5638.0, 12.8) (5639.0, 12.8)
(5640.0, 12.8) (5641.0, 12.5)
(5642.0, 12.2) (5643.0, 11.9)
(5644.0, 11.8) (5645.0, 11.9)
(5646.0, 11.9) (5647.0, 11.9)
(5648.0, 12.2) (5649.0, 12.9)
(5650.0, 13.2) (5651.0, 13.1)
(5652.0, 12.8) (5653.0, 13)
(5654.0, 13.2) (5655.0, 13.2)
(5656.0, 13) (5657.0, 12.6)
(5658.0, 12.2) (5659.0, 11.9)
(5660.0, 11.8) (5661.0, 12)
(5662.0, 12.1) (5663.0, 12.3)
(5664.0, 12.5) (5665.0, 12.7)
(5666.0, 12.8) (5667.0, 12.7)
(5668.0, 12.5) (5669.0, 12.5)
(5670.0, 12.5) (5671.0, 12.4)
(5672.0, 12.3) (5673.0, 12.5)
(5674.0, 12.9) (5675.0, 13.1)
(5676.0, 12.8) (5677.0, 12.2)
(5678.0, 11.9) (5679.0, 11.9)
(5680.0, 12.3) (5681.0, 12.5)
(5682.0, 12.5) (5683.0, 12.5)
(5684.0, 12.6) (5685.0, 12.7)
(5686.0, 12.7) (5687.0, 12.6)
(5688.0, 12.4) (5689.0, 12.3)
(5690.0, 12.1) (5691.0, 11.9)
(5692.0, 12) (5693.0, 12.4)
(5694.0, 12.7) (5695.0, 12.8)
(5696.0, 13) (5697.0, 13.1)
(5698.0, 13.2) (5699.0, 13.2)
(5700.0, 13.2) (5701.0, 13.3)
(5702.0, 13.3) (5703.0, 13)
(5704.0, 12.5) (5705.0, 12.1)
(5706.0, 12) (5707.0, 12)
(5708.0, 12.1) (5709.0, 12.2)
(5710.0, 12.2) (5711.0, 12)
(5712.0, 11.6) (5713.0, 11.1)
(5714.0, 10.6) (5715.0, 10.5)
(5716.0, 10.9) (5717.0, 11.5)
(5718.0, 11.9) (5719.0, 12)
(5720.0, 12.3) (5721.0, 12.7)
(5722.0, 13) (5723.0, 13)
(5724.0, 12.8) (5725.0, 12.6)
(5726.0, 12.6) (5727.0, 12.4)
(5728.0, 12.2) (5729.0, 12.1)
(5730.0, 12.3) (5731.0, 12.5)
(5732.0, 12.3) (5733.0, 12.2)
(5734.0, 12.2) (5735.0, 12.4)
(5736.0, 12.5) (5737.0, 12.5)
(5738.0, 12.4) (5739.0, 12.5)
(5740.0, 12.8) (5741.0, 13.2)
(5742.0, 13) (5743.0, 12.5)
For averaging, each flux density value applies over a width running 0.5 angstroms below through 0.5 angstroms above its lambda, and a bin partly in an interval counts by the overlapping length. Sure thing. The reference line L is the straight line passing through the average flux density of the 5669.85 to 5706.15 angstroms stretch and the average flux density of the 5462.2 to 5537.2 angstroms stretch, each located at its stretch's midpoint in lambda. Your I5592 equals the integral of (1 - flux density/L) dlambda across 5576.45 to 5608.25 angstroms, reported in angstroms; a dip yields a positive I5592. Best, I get 0.7 angstroms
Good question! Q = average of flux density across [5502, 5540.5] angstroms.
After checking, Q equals 12.4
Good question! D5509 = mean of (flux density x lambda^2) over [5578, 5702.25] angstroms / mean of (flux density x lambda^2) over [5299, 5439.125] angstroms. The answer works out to 1.1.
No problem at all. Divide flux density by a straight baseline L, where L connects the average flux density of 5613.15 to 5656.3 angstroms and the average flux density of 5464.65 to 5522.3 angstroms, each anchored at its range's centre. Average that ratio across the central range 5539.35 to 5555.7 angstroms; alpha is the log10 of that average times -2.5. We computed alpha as -0.030 mag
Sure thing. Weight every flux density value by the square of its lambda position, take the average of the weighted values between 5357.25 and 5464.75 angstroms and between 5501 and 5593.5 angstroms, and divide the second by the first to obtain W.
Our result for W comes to 1.07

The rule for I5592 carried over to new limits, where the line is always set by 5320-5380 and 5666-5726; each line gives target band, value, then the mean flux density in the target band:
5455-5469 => 0.2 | 12.2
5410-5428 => 0.3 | 12.2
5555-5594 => -0.2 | 12.5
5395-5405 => 0.6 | 11.7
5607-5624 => -0.2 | 12.5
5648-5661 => -0.3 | 12.7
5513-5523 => 0.0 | 12.4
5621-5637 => -0.3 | 12.6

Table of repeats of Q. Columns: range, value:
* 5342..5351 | 12.9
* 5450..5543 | 12.3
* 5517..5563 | 12.7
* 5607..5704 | 12.5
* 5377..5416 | 12.3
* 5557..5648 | 12.4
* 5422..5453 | 12.3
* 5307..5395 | 12.6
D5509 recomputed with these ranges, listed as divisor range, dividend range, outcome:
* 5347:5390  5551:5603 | 1.06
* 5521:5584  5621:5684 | 1.02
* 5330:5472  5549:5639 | 1.08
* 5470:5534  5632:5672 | 1.07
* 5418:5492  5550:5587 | 1.08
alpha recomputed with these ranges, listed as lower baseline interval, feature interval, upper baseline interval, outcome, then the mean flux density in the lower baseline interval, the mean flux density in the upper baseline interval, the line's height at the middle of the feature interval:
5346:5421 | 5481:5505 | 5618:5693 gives 0.02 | 12.4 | 12.5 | 12.4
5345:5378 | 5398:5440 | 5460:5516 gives 0.03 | 12.6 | 12.3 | 12.5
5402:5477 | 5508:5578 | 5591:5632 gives -0.02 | 12.3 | 12.3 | 12.3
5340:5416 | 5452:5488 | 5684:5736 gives 0.01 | 12.4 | 12.3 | 12.4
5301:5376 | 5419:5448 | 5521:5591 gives 0.01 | 12.5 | 12.6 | 12.5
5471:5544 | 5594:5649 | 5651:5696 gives 0.01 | 12.4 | 12.5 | 12.5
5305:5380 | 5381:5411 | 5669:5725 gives 0.02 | 12.5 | 12.4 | 12.5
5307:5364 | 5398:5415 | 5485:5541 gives 0.06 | 12.6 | 12.4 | 12.5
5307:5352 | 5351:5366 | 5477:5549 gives -0.01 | 12.5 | 12.4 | 12.5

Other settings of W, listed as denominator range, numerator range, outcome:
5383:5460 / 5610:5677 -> 1.11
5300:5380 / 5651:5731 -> 1.13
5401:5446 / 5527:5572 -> 1.08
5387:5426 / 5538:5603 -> 1.09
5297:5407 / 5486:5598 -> 1.07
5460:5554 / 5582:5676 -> 1.04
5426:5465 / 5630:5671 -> 1.09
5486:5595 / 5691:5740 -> 1.05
